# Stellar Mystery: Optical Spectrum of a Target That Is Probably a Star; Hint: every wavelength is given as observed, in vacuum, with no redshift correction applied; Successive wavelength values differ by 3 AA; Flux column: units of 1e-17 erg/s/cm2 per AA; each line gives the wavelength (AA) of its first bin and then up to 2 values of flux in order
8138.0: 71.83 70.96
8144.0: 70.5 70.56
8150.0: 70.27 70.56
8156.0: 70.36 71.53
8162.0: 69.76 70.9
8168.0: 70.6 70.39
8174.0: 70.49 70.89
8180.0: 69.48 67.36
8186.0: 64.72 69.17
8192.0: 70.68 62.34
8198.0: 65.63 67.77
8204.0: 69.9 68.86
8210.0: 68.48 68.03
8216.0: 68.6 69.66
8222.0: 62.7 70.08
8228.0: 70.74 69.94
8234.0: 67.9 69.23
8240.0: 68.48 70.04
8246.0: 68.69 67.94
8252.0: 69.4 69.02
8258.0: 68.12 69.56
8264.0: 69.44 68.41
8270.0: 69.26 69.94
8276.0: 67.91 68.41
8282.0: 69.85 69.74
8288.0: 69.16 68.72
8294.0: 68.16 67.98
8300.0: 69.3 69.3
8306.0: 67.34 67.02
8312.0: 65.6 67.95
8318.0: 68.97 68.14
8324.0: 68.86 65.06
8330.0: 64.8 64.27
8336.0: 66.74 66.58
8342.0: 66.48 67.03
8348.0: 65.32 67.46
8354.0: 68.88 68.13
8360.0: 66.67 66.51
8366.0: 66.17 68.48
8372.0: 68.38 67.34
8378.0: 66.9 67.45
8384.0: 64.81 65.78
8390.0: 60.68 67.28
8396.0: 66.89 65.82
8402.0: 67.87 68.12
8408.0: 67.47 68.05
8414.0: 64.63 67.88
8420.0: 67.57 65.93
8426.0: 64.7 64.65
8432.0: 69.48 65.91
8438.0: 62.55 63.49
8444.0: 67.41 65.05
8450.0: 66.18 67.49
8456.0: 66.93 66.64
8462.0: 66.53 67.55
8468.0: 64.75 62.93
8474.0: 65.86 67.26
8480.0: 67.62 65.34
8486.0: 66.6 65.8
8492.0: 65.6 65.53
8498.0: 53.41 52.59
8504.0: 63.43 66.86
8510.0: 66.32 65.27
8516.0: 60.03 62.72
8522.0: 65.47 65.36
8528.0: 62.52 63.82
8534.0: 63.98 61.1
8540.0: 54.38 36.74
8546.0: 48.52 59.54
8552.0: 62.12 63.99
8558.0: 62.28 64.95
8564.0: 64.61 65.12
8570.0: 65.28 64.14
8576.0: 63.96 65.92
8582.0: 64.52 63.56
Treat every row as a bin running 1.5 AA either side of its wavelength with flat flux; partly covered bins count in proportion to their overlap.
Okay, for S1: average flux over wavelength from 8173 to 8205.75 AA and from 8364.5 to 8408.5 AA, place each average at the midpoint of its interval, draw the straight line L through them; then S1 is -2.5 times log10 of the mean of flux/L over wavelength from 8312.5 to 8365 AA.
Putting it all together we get 0.00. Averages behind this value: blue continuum 68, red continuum 66.6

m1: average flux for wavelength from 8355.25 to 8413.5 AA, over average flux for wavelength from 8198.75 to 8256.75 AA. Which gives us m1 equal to 1.0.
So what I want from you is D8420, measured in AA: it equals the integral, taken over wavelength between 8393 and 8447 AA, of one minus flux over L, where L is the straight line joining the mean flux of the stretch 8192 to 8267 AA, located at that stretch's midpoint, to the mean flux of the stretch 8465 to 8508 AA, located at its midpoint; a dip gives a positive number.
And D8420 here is -1.1 AA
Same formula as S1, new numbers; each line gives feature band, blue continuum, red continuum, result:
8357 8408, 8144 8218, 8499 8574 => -0.034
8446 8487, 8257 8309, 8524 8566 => -0.065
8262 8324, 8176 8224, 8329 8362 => -0.024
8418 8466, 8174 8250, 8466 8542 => -0.030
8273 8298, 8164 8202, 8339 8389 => -0.020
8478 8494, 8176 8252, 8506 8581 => -0.055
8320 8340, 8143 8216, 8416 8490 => 0.019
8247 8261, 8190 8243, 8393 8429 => -0.012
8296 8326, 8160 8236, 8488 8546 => -0.035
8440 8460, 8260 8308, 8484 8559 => -0.048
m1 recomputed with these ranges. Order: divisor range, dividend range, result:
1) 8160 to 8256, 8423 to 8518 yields 0.94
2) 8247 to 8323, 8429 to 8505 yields 0.95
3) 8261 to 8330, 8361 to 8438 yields 0.97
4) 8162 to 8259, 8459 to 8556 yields 0.91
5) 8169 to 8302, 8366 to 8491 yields 0.97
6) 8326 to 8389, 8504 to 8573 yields 0.92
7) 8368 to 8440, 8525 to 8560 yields 0.88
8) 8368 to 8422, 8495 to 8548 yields 0.90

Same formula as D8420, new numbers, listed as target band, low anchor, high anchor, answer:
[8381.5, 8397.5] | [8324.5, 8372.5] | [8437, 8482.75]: 0.3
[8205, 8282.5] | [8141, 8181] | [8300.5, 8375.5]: 0.2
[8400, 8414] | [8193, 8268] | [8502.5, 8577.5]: -0.6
